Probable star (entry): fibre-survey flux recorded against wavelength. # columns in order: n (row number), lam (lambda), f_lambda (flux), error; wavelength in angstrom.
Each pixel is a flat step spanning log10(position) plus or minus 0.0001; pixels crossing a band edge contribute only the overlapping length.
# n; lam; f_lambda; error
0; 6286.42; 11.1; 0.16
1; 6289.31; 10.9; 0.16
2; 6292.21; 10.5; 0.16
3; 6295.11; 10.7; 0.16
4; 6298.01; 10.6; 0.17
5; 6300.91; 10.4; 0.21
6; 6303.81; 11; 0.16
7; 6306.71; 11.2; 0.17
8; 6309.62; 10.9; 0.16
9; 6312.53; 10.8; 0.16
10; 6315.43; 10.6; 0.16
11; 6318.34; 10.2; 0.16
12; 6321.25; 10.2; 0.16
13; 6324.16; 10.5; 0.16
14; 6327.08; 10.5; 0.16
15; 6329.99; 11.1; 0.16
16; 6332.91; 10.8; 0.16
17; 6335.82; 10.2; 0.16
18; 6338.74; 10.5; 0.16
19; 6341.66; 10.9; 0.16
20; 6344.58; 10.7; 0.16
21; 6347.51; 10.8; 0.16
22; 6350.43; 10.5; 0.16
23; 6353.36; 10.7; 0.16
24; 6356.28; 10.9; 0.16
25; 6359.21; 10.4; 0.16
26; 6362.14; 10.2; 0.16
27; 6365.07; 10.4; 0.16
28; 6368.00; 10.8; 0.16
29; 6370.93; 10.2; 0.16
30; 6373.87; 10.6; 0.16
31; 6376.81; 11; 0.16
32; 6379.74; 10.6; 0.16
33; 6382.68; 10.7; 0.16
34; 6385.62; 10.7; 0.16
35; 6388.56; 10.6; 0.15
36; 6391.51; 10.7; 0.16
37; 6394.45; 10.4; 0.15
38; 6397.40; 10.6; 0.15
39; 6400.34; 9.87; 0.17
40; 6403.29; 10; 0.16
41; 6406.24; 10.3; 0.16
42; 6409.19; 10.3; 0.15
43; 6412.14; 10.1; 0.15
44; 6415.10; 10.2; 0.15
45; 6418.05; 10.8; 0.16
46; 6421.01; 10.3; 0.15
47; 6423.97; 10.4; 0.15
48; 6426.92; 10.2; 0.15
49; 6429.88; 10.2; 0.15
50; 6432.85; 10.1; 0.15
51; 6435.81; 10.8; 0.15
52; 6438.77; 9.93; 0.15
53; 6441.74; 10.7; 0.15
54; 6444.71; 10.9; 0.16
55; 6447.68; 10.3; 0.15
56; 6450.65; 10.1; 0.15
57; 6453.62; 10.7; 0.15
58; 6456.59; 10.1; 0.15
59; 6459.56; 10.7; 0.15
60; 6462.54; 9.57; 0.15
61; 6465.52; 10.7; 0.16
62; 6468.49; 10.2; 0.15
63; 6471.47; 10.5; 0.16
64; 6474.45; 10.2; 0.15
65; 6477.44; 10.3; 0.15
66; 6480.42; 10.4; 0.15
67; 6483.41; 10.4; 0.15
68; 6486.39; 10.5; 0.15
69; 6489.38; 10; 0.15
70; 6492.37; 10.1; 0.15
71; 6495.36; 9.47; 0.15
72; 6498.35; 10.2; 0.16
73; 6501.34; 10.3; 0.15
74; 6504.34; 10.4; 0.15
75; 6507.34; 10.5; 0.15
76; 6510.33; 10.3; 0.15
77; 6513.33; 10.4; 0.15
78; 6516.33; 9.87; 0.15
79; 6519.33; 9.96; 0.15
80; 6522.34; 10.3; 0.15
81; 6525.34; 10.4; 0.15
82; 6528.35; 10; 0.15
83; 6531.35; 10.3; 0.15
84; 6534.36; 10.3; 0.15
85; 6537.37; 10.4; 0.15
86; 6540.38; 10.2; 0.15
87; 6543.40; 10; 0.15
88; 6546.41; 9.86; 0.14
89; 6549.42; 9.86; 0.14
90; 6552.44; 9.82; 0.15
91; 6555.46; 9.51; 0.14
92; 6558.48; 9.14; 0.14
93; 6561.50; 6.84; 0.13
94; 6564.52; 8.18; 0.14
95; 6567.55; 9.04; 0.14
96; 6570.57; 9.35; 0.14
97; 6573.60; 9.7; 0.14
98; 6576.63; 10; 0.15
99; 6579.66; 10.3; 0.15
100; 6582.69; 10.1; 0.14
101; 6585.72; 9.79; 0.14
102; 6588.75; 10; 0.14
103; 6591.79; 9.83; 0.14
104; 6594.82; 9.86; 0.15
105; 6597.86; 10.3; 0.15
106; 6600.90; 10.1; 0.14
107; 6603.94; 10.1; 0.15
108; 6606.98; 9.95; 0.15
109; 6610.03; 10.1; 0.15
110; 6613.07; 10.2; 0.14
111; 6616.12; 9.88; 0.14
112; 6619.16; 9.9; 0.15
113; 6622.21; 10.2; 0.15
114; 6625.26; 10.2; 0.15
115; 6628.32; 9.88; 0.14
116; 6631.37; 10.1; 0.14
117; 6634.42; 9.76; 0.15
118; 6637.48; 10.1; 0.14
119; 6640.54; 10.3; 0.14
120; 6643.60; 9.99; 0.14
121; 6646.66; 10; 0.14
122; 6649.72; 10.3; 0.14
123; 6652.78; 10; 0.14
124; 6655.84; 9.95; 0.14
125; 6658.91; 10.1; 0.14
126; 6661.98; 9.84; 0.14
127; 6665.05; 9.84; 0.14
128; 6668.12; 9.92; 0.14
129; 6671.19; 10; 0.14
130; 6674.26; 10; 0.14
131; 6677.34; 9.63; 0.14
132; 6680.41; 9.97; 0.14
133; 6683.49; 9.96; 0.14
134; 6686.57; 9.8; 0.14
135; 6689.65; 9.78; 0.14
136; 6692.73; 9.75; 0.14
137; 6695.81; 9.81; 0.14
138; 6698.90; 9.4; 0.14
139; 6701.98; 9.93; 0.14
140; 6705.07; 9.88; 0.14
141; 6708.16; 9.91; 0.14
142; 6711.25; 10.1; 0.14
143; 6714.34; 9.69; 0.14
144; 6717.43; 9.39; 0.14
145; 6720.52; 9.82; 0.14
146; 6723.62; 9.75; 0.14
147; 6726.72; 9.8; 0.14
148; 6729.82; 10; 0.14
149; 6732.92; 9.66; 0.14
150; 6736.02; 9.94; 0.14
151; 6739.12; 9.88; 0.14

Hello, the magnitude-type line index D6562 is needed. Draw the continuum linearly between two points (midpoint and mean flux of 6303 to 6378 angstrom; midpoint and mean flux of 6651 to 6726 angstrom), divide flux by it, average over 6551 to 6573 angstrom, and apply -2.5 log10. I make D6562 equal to 0.14 mag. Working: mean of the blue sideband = 10.6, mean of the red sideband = 9.84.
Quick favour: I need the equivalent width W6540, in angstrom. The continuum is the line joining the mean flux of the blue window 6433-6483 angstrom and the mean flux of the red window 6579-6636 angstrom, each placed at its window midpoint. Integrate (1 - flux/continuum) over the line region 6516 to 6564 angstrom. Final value 2.0 angstrom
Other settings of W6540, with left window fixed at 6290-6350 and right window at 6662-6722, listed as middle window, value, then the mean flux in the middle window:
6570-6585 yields 0.2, 9.92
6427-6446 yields 0.0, 10.4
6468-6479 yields 0.0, 10.3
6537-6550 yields 0.1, 10.1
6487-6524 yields 0.3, 10.2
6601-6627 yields -0.2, 10.1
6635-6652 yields -0.3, 10.1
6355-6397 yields -0.2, 10.6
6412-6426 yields 0.1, 10.4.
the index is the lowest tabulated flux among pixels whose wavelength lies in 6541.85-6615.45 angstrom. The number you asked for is 6.84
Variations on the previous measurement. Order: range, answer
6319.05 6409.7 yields 9.87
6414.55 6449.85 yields 9.93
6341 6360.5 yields 10.4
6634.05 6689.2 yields 9.63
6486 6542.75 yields 9.47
